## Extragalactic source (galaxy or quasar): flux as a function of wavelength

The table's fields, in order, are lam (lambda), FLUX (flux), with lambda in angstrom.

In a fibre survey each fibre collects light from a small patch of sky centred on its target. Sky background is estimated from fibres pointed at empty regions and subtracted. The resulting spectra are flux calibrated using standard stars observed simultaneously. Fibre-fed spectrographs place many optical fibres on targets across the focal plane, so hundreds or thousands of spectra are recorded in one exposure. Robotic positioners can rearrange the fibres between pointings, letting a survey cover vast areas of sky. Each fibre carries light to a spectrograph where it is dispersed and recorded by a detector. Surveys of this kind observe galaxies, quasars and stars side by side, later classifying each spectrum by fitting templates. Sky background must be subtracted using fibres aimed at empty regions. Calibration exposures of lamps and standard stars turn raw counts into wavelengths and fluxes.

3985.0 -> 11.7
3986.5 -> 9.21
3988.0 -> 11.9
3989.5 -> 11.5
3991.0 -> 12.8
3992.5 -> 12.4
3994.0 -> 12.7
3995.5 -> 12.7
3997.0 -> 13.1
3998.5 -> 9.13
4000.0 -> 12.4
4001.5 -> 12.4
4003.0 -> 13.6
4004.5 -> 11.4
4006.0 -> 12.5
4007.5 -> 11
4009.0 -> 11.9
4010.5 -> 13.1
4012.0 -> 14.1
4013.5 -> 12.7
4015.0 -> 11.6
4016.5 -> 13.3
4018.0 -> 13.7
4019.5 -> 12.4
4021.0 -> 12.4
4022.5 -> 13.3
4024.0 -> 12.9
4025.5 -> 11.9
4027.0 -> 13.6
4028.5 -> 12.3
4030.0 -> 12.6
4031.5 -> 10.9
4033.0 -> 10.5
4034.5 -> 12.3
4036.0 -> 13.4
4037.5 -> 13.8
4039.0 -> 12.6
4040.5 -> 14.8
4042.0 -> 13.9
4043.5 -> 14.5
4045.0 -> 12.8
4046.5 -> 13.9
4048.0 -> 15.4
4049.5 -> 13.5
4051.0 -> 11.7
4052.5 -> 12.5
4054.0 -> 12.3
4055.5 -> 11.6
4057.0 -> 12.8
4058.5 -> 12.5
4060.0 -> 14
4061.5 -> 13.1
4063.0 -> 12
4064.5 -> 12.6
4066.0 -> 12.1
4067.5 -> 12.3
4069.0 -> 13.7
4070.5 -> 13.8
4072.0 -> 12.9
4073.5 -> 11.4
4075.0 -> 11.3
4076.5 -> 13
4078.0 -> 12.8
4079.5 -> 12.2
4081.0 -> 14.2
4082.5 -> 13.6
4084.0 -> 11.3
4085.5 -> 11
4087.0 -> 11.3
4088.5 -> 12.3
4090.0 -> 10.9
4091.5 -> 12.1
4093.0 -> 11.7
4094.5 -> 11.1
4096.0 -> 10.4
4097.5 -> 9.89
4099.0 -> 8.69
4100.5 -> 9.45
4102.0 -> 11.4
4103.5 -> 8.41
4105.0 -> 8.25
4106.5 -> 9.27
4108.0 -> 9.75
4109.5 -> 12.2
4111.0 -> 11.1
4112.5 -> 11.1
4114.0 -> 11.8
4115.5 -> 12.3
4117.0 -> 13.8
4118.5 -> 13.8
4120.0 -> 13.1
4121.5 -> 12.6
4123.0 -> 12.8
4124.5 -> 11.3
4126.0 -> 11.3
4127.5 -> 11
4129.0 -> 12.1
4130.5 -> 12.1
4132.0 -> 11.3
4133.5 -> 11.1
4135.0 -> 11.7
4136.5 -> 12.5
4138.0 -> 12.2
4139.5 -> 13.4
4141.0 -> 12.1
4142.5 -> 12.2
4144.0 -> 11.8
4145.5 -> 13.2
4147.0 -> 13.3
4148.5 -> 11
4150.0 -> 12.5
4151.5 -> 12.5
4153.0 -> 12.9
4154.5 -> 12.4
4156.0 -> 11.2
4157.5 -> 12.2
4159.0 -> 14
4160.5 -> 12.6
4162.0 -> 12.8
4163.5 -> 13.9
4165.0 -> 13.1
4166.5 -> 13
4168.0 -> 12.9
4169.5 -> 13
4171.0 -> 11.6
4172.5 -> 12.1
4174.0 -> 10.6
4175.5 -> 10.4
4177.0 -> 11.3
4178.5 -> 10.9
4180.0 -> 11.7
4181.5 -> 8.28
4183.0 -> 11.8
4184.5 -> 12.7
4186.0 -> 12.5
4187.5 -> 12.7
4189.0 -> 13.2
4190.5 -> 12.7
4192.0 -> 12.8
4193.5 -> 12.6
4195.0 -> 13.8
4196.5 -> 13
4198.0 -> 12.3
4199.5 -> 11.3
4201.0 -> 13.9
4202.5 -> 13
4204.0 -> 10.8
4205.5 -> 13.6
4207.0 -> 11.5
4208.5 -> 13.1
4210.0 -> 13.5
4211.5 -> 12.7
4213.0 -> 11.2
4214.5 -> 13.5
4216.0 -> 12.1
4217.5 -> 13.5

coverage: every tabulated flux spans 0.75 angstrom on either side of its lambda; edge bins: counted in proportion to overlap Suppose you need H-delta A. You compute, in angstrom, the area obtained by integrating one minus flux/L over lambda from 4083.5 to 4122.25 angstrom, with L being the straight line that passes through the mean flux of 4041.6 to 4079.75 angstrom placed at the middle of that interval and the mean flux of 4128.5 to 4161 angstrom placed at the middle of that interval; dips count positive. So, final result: 4.5 angstrom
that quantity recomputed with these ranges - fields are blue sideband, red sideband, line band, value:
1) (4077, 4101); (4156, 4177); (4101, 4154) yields 0.6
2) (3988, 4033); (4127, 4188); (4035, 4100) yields -1.1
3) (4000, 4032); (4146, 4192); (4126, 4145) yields 0.5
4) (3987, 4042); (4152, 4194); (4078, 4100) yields 1.5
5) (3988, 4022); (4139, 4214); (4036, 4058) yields -1.6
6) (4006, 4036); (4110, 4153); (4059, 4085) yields -0.8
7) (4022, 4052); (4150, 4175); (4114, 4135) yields 0.8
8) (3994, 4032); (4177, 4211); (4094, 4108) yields 3.1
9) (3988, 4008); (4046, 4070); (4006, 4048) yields -1.2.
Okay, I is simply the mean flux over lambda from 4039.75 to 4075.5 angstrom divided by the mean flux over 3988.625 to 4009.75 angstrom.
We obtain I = 1.07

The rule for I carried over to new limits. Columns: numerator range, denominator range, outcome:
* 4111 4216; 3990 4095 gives 0.98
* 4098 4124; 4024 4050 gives 0.85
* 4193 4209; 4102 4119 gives 1.14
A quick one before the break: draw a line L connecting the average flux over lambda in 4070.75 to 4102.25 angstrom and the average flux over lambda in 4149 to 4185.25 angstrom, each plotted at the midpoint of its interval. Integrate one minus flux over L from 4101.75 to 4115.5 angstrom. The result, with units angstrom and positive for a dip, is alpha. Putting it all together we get 1.53 angstrom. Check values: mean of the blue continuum 11.6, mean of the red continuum 12.1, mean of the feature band 10.4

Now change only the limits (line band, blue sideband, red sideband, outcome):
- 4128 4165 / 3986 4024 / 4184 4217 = 0.6 angstrom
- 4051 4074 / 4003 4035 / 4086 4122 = -1.7 angstrom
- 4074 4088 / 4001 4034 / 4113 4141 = 0.0 angstrom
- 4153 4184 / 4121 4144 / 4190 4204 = 0.9 angstrom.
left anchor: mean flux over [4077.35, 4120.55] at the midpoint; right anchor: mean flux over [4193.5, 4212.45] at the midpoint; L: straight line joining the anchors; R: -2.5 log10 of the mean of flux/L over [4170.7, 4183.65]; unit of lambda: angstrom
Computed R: 0.13 mag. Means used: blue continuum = 11.3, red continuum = 12.7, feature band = 10.9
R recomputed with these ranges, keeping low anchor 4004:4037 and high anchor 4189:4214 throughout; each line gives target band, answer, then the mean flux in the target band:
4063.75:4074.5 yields -0.01 mag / 12.7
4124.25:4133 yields 0.09 mag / 11.5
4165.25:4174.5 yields 0.03 mag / 12.3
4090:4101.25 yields 0.19 mag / 10.5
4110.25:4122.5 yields 0.01 mag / 12.5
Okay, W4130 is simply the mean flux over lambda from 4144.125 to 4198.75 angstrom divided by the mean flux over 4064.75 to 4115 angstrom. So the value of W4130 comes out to 1.08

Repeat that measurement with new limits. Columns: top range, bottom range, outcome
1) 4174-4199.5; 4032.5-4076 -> 0.93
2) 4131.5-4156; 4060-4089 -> 0.98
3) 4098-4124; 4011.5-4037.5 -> 0.89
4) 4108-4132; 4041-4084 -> 0.93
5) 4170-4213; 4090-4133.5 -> 1.08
